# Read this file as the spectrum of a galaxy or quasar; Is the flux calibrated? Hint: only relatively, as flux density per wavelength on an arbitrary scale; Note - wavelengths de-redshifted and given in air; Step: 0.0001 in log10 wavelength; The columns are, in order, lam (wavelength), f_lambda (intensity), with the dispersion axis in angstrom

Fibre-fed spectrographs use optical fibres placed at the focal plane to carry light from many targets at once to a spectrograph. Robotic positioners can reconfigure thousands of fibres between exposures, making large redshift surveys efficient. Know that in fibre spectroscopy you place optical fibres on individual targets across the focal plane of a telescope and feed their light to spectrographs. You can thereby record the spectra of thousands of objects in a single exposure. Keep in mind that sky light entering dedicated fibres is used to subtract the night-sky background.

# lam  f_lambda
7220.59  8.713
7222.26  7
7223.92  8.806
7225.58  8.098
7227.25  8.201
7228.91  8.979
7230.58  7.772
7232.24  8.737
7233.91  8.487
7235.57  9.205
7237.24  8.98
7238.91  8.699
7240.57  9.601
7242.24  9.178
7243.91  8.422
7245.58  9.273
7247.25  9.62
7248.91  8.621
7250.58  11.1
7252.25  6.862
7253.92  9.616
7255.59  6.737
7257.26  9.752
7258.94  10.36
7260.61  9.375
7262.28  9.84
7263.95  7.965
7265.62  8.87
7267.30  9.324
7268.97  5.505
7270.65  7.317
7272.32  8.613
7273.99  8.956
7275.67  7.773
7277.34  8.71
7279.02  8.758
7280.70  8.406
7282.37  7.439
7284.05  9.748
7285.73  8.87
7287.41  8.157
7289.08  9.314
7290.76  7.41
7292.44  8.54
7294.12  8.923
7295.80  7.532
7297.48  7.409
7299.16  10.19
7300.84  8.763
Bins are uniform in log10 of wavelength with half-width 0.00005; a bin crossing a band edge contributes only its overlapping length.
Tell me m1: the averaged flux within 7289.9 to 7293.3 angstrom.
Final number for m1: 7.98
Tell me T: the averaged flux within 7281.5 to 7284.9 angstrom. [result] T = 8.59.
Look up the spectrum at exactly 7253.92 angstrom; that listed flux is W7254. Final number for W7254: 9.616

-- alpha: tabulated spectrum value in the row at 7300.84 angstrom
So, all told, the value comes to 8.763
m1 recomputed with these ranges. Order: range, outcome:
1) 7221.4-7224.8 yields 7.91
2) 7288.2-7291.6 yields 8.37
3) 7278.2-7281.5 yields 8.57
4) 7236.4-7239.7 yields 8.82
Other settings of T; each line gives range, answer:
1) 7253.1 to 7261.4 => 9.16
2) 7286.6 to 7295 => 8.47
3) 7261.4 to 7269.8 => 8.31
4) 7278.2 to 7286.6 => 8.64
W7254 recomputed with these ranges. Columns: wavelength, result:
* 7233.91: 8.487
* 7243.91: 8.422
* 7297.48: 7.409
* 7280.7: 8.406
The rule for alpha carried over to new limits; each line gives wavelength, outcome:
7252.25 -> 6.862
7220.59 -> 8.713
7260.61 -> 9.375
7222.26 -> 7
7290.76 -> 7.41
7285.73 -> 8.87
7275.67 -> 7.773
